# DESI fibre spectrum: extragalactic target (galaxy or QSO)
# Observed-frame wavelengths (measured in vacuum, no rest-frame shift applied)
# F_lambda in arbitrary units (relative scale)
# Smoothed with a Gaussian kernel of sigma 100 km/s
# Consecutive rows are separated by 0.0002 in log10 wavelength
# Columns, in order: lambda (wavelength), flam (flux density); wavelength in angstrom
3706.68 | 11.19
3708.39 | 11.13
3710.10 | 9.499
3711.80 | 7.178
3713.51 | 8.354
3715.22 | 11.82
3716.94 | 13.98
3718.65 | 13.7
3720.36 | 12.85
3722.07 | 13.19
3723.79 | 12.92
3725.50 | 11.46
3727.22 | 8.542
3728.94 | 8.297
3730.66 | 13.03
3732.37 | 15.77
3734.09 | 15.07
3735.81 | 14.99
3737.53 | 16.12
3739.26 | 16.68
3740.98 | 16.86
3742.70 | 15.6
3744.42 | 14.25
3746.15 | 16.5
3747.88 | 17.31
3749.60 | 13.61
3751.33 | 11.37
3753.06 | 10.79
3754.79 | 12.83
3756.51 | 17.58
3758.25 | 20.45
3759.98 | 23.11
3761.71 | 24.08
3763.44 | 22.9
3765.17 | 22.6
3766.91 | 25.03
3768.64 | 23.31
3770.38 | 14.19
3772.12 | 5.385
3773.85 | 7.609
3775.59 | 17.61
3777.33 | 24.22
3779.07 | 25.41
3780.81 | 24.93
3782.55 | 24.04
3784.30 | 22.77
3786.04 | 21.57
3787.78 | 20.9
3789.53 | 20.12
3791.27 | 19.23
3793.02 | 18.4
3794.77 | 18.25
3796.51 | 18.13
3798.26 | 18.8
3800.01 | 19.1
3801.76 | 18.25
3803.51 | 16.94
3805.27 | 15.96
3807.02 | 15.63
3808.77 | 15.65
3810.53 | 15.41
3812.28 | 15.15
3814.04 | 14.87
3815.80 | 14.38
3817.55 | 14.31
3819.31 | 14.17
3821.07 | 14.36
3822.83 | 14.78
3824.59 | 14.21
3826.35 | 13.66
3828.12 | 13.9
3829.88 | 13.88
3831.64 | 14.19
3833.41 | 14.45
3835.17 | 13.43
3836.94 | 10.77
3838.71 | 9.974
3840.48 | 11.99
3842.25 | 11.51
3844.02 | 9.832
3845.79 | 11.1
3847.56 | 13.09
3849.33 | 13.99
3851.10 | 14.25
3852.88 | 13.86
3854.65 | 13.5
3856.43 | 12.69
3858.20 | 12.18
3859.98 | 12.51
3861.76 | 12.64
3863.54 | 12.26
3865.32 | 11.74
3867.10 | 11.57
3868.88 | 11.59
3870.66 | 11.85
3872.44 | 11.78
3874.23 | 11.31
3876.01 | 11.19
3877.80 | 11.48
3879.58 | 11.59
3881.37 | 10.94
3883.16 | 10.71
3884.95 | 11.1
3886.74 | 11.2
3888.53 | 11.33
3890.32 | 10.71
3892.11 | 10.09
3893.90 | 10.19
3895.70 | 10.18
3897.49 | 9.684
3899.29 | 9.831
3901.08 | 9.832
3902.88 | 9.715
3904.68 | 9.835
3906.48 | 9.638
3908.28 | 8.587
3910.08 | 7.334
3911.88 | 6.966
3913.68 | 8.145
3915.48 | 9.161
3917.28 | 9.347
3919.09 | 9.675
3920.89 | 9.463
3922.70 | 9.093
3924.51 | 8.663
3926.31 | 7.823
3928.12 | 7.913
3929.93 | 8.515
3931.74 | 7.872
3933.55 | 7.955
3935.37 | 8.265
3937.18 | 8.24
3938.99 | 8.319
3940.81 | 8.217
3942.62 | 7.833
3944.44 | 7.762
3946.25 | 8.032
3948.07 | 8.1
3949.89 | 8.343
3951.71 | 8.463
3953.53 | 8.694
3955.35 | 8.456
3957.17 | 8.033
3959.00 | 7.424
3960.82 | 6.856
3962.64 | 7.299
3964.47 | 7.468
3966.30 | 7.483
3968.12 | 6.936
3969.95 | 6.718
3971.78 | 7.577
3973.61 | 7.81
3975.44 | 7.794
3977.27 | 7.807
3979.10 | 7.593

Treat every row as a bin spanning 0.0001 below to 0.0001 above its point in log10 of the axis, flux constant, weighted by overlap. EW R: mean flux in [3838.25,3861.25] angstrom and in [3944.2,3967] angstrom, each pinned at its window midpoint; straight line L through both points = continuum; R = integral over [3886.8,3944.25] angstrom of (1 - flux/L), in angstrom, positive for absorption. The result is 3.6 angstrom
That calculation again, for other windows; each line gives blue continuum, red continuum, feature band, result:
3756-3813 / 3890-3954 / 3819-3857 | 5.18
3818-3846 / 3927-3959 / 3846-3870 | -1.77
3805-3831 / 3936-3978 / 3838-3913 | 4.64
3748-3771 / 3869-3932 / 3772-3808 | -4.93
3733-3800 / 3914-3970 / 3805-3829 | 0.99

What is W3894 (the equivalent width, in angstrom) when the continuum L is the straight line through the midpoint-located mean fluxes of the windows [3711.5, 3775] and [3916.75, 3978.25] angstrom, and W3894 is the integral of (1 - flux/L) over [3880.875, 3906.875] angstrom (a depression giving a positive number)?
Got -1.23 angstrom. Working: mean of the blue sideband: 14.9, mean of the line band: 10.3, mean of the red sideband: 8.06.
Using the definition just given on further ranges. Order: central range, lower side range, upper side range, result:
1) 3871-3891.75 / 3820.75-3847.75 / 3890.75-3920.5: -1.4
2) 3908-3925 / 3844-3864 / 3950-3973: 2.0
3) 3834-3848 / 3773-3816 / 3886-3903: 3.1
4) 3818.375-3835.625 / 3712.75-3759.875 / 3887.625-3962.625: -4.0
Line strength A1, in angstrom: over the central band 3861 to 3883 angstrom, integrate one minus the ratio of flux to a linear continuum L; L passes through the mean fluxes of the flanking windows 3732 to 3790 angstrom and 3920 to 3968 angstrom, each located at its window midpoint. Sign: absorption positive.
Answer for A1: 0.7 angstrom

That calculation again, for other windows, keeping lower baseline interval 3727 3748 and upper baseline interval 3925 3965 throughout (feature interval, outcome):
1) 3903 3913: 0.7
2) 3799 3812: -4.4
